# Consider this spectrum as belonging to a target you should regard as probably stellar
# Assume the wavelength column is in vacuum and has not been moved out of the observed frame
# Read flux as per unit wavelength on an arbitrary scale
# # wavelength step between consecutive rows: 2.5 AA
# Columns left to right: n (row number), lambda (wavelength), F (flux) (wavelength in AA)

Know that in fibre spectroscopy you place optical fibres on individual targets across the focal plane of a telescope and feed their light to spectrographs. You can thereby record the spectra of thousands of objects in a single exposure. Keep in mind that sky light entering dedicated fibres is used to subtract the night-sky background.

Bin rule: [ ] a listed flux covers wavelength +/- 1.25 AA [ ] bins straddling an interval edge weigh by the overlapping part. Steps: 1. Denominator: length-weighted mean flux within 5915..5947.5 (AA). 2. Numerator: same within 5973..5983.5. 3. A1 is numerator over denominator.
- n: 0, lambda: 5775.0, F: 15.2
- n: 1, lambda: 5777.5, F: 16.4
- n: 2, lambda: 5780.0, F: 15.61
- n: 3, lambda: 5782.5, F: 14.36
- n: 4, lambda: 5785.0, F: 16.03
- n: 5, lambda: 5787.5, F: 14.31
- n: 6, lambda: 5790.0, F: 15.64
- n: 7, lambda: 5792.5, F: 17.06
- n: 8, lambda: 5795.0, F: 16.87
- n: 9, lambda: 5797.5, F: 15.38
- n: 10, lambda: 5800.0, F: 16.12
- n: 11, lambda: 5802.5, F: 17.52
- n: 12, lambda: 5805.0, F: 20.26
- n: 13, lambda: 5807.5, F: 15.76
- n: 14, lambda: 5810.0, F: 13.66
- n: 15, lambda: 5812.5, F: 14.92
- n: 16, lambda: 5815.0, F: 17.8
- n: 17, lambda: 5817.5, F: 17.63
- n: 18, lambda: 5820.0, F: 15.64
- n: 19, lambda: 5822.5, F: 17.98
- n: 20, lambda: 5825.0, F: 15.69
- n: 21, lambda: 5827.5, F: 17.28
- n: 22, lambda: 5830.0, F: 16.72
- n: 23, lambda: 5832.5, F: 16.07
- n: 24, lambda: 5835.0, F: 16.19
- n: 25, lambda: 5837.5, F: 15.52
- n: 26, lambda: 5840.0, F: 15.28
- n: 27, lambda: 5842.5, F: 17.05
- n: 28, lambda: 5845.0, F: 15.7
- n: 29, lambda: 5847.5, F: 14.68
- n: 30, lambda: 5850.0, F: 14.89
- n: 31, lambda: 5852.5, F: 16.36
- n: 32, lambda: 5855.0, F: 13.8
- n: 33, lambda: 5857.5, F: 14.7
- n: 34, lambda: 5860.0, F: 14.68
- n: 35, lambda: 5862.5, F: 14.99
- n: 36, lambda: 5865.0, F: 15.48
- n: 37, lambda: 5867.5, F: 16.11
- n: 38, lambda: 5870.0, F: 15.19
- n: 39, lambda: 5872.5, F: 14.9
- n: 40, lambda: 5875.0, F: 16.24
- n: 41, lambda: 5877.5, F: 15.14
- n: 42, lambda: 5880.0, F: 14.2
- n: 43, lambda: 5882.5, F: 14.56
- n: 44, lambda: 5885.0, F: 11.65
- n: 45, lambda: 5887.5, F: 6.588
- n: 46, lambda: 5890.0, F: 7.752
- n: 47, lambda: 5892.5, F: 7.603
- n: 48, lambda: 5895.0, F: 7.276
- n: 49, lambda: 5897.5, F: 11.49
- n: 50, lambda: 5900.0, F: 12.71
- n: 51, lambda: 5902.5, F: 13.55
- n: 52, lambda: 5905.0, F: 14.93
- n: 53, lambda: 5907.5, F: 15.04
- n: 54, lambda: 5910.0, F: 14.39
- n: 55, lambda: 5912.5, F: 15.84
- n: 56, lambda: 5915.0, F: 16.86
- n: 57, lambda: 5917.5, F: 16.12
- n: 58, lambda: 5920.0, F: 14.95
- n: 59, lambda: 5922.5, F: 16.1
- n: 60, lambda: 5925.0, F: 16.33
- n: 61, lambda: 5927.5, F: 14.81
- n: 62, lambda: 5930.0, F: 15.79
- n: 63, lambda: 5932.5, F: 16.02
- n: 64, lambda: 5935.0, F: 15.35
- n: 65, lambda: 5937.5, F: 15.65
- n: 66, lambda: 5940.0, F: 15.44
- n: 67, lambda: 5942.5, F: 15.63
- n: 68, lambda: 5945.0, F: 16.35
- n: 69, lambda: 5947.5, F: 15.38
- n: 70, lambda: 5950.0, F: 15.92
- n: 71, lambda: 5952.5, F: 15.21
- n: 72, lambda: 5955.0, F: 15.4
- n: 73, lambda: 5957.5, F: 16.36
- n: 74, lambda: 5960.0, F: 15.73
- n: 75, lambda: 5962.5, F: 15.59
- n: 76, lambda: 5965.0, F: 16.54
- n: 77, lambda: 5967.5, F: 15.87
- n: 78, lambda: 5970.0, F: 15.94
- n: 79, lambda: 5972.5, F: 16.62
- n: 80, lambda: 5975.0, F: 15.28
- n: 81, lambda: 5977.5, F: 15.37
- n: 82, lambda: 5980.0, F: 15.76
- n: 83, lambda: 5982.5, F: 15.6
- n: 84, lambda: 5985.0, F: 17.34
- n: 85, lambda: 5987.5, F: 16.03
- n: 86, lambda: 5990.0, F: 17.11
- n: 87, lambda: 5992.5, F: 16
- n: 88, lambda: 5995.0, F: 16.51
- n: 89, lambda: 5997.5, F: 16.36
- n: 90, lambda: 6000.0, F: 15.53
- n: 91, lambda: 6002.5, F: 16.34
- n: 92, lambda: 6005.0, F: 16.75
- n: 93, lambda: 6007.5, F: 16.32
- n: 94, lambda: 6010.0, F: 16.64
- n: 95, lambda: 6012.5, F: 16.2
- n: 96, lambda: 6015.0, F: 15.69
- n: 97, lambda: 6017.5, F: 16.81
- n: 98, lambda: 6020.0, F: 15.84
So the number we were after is 0.99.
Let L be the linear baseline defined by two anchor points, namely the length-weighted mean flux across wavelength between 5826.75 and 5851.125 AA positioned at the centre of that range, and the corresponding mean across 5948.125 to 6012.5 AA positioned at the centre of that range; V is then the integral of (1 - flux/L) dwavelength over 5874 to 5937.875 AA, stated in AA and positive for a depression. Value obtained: 9.2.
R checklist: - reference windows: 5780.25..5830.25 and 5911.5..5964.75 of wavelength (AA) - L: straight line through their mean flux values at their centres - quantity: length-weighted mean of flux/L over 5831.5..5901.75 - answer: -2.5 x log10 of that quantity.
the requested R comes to 0.17 mag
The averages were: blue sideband 16.3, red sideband 15.8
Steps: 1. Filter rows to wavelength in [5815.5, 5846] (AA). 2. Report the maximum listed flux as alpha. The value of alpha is 17.98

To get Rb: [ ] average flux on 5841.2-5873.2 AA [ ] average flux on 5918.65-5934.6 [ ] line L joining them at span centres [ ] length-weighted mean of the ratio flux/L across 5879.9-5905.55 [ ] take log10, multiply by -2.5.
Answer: 0.38 mag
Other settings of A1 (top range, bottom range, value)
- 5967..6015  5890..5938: 1.15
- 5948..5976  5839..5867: 1.04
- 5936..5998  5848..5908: 1.20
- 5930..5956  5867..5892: 1.21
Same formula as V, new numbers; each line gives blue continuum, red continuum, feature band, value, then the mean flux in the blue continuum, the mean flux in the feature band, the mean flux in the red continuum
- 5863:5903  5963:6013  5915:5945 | -3.3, 12.6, 15.7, 16.2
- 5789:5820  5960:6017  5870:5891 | 4.5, 16.5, 12.8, 16.2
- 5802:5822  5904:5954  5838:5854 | 0.7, 16.7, 15.6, 15.6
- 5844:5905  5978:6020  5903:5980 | -3.9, 13.4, 15.7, 16.3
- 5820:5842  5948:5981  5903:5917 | 0.6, 16.3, 15.4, 15.8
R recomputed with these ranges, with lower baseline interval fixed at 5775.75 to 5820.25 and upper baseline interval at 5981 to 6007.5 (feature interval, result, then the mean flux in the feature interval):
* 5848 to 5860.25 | 0.093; 14.9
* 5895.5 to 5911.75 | 0.206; 13.5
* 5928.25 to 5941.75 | 0.046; 15.6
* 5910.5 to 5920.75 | 0.027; 15.9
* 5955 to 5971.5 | 0.024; 16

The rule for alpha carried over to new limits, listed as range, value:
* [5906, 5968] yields 16.86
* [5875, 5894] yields 16.24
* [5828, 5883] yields 17.05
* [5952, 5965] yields 16.54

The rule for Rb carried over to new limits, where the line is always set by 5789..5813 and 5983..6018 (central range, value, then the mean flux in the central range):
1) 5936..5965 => 0.04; 15.7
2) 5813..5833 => -0.03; 16.8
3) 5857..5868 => 0.08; 15.2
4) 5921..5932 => 0.04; 15.8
